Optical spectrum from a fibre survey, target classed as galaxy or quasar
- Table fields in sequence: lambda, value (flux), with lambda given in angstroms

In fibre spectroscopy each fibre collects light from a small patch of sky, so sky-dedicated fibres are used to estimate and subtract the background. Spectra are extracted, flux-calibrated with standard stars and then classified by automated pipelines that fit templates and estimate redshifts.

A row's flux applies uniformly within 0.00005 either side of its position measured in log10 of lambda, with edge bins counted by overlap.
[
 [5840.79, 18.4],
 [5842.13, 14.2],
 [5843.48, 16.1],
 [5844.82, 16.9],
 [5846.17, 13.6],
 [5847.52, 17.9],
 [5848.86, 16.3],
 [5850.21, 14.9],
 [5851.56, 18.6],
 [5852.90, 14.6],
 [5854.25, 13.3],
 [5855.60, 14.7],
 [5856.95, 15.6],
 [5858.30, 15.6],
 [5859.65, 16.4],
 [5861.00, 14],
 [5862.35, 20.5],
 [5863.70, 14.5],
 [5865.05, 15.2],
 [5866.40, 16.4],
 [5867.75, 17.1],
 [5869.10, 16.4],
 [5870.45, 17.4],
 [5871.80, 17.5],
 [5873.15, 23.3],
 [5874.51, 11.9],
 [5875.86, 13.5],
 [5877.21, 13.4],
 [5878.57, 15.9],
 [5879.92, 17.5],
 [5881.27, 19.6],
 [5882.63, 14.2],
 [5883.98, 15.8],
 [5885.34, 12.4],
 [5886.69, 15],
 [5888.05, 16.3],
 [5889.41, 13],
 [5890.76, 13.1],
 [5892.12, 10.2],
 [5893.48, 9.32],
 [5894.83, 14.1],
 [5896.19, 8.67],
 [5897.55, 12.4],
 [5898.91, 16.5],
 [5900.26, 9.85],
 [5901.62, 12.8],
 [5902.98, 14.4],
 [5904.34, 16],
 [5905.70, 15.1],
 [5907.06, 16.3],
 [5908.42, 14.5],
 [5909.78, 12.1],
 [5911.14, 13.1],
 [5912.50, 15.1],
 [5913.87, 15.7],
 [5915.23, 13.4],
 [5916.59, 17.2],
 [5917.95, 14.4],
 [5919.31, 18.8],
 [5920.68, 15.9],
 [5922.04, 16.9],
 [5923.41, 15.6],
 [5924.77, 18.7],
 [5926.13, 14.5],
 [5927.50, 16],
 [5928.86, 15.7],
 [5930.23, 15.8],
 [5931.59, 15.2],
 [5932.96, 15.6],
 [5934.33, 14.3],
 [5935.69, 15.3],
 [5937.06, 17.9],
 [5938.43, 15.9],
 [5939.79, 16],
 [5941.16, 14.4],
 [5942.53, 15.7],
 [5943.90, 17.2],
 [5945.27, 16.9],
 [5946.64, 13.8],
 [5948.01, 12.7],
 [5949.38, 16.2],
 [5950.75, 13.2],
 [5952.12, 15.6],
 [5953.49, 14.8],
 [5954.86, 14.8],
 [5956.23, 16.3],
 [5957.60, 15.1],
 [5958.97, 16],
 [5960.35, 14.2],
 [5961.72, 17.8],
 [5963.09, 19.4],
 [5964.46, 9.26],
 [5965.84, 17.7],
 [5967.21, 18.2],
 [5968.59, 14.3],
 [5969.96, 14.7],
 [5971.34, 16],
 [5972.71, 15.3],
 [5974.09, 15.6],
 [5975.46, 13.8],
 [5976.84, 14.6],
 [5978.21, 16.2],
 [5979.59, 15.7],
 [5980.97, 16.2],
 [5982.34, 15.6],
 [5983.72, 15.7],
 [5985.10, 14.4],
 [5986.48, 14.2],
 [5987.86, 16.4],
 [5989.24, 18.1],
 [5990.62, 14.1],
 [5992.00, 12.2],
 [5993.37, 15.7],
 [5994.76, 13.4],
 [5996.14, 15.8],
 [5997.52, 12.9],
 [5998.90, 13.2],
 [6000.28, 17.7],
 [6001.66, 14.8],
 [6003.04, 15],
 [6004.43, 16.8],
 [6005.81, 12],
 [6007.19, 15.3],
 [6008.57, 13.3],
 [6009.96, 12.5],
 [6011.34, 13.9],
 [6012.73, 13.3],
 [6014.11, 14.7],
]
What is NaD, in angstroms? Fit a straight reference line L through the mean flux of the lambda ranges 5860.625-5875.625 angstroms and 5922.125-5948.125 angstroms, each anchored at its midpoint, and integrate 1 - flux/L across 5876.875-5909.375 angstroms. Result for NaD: 4.66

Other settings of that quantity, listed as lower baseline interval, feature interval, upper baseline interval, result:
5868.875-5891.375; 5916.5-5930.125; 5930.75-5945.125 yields -0.48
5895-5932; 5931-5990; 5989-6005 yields -2.54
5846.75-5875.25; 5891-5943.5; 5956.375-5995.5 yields 3.63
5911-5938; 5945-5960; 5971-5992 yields 0.59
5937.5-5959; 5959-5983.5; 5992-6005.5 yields -0.82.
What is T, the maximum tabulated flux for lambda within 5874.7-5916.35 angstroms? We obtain 19.6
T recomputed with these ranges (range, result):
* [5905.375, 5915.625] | 16.3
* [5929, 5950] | 17.9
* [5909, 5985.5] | 19.4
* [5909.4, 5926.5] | 18.8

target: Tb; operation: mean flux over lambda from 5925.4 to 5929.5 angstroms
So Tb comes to 15.5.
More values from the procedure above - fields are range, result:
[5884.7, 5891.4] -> 14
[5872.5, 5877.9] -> 15.5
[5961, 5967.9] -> 16.5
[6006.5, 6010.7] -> 13.7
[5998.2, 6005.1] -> 15.5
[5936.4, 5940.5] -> 16.6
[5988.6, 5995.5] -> 14.7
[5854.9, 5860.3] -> 15.5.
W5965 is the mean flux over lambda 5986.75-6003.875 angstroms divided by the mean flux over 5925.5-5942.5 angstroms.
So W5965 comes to 0.96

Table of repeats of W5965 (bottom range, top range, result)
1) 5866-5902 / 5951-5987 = 1.06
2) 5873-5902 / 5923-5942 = 1.14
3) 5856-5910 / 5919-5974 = 1.05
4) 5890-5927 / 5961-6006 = 1.07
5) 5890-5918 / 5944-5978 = 1.13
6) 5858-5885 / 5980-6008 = 0.92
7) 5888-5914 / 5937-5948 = 1.18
